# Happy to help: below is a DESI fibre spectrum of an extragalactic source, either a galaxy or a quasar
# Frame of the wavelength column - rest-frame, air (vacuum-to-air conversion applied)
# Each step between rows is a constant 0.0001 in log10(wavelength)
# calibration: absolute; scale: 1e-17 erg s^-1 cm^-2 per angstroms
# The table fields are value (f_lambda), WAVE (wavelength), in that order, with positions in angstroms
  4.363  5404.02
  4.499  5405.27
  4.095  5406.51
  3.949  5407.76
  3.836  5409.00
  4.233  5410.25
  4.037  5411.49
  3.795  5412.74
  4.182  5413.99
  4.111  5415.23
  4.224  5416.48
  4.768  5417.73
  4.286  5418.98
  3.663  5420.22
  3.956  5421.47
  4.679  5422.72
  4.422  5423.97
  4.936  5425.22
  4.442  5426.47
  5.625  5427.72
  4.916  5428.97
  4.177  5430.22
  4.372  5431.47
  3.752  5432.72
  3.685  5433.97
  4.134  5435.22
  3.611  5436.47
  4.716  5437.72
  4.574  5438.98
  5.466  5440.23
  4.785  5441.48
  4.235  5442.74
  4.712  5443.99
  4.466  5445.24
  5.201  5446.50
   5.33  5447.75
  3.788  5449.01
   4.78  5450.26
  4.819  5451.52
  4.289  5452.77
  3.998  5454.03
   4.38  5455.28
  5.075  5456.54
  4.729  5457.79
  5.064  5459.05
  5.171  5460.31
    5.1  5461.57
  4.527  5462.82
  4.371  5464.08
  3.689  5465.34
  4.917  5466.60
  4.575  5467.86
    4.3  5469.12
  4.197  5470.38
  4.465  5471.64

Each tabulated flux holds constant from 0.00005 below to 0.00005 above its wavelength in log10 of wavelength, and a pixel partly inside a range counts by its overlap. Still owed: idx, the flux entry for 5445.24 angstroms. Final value 4.466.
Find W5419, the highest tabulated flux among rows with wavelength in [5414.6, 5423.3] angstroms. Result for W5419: 4.768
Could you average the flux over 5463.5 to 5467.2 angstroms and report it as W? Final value 4.32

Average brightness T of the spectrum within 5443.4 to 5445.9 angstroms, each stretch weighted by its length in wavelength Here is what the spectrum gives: 4.59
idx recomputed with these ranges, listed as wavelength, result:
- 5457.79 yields 4.729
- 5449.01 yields 3.788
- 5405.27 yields 4.499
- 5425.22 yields 4.936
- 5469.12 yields 4.3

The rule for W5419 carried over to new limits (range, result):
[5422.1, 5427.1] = 4.936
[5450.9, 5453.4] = 4.819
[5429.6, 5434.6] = 4.372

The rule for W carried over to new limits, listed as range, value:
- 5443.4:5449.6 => 4.7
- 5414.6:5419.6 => 4.35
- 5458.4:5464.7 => 4.84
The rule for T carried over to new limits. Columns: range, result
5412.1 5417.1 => 4.07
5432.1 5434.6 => 3.72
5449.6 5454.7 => 4.47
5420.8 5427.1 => 4.48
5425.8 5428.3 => 5.02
